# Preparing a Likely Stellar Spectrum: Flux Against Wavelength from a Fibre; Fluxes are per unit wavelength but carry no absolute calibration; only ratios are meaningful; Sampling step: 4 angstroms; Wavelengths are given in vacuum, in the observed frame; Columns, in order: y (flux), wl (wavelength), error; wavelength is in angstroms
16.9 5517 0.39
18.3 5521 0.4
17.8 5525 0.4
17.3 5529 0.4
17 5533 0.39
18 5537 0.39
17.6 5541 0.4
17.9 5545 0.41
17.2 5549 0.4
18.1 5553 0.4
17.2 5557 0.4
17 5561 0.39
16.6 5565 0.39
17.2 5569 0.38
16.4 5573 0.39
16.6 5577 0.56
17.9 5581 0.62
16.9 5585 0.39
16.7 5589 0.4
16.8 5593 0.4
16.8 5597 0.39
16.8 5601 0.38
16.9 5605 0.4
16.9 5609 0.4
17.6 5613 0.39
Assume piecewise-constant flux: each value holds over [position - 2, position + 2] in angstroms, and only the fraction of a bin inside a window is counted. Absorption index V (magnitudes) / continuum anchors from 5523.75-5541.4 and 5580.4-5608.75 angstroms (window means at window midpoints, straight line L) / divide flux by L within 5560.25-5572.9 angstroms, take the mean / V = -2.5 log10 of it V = 0.02 mag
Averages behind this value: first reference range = 17.5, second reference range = 16.9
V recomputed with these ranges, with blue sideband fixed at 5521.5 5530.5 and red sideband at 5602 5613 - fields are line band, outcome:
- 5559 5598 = 0.023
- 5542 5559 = -0.007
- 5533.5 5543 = -0.005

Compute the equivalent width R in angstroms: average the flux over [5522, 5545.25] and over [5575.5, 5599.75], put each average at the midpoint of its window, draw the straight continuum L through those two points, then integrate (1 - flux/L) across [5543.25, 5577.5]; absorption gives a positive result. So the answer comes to 0.3 angstroms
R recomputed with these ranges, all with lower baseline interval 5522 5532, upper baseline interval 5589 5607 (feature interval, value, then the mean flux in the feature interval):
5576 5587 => -0.1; 17.2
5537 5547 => -0.2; 17.8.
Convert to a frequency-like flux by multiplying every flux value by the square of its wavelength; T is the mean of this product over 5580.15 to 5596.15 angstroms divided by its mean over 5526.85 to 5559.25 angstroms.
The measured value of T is 0.99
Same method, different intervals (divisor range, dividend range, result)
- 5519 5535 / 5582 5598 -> 0.98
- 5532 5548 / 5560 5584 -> 0.97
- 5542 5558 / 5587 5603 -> 0.97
